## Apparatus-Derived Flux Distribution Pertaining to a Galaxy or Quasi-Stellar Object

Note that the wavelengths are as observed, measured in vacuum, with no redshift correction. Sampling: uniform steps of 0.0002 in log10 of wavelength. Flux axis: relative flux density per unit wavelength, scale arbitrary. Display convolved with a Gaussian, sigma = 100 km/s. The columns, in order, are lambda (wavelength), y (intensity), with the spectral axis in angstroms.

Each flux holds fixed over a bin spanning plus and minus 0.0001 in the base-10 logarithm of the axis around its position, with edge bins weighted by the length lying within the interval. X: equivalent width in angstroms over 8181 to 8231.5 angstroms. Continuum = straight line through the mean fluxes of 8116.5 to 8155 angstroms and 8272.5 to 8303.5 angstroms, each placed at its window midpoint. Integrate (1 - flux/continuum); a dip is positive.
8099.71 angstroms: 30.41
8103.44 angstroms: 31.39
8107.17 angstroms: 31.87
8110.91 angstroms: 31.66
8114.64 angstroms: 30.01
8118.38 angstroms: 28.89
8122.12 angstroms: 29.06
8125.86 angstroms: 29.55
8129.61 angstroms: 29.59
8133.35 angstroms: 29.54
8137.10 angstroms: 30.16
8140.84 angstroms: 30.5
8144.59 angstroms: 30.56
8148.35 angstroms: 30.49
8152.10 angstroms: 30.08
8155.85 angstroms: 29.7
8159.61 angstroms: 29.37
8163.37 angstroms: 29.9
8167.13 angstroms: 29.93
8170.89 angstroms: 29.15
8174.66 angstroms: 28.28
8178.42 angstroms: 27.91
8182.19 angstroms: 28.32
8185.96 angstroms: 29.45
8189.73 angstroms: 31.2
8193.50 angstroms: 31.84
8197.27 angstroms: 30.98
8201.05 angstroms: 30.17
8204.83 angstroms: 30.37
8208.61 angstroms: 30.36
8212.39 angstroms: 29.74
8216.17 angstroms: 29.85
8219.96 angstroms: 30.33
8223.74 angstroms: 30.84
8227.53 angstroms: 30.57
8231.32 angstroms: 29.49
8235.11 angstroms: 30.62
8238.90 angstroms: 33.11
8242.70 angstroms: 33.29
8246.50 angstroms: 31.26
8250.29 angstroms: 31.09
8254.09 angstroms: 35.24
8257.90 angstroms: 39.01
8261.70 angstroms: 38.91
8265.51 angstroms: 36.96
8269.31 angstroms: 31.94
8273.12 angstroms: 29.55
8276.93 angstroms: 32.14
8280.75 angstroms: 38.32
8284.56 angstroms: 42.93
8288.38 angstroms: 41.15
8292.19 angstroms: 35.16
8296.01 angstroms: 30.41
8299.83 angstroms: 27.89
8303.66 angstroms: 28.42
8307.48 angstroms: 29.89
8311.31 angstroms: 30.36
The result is 2.7 angstroms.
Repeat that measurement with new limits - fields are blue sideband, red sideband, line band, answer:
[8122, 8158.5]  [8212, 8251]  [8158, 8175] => 0.46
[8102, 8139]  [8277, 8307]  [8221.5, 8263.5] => 0.32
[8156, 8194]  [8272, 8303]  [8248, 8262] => -1.05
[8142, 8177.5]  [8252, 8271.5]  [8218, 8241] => 2.24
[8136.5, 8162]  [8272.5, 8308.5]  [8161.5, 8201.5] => 1.61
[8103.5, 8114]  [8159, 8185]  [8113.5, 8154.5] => 0.84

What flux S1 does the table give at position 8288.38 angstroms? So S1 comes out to 41.15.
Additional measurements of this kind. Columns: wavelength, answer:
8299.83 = 27.89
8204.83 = 30.37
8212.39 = 29.74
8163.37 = 29.9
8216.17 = 29.85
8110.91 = 31.66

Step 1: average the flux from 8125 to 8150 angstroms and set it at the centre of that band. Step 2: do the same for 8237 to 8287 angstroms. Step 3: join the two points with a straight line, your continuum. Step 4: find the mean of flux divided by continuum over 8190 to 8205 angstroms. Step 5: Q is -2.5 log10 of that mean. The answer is 0.05 mag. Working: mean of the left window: 30.1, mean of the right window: 35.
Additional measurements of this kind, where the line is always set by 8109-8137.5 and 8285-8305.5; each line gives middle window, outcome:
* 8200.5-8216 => 0.05 mag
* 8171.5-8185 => 0.09 mag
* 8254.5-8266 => -0.17 mag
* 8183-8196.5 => 0.02 mag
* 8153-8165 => 0.03 mag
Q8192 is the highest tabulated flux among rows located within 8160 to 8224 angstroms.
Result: 31.84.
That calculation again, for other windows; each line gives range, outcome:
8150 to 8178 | 30.08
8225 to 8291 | 42.93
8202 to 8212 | 30.37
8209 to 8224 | 30.84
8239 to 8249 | 33.29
